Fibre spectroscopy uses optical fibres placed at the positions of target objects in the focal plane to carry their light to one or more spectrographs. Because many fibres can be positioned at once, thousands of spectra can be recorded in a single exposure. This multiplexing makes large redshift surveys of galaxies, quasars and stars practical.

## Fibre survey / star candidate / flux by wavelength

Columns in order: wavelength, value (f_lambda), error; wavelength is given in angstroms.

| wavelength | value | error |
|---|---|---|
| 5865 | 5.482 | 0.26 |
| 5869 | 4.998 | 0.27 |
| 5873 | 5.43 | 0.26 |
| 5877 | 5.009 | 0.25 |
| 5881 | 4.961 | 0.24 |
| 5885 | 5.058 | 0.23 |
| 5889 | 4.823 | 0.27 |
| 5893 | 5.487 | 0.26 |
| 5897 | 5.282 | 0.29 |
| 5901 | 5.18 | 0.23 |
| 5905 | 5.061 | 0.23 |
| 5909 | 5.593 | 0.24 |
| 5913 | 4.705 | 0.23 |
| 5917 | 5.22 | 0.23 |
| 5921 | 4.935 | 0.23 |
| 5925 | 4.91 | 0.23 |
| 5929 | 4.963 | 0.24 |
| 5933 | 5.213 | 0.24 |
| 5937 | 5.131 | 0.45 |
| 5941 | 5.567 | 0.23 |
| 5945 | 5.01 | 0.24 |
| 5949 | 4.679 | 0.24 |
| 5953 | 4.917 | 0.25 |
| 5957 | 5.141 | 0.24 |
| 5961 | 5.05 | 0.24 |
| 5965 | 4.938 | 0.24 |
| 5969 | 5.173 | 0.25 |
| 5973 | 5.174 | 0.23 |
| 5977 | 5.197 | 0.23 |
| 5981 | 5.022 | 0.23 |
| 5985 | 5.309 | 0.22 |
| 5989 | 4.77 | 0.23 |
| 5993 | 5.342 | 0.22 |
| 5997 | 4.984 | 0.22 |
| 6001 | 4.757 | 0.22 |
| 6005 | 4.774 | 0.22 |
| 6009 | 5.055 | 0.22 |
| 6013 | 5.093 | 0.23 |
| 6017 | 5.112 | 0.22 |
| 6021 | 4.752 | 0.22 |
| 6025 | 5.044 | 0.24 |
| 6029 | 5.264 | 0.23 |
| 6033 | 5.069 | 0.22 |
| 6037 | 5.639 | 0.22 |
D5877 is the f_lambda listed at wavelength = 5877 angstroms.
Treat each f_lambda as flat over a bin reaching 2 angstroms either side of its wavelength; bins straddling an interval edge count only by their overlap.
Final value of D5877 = 5.009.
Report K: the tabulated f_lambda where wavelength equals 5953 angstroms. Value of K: 4.917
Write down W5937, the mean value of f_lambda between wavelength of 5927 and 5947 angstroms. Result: 5.18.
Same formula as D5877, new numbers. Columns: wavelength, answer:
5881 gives 4.961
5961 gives 5.05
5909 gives 5.593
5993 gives 5.342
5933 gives 5.213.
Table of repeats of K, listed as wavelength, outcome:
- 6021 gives 4.752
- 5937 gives 5.131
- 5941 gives 5.567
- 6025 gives 5.044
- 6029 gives 5.264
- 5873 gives 5.43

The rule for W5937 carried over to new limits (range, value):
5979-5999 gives 5.09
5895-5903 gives 5.23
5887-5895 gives 5.16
